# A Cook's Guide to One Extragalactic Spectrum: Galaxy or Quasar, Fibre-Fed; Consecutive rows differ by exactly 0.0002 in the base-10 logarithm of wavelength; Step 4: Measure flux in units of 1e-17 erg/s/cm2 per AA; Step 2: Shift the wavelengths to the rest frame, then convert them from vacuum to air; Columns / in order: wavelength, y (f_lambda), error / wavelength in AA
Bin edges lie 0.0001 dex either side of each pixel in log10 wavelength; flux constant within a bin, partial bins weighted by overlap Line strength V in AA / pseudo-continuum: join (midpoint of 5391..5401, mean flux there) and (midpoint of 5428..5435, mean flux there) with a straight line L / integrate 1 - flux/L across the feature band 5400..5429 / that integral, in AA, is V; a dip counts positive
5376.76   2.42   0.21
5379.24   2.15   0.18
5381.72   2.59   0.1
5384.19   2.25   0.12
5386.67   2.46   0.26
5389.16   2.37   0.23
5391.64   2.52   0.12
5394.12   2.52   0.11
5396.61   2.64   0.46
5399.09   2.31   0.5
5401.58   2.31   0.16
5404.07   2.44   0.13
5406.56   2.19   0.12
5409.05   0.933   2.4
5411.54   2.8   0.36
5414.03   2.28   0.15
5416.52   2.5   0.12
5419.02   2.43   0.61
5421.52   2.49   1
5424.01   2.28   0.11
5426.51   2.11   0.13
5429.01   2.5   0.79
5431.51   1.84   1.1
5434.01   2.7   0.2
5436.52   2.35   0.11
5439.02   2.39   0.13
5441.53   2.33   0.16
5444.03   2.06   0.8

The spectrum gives 1.68 AA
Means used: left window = 2.48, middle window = 2.26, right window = 2.33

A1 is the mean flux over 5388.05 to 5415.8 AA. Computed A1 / 2.31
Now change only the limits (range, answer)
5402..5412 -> 2.05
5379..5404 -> 2.42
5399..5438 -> 2.28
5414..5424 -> 2.43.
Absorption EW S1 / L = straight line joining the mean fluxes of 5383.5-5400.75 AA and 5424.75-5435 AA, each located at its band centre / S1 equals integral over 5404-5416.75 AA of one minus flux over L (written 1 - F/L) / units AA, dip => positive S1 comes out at 1.17 AA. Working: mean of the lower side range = 2.44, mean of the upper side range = 2.28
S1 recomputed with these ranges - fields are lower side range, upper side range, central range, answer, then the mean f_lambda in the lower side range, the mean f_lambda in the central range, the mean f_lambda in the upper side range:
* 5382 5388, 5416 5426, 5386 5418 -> 0.9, 2.39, 2.33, 2.4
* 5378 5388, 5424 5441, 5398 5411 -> 1.5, 2.36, 2.07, 2.31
